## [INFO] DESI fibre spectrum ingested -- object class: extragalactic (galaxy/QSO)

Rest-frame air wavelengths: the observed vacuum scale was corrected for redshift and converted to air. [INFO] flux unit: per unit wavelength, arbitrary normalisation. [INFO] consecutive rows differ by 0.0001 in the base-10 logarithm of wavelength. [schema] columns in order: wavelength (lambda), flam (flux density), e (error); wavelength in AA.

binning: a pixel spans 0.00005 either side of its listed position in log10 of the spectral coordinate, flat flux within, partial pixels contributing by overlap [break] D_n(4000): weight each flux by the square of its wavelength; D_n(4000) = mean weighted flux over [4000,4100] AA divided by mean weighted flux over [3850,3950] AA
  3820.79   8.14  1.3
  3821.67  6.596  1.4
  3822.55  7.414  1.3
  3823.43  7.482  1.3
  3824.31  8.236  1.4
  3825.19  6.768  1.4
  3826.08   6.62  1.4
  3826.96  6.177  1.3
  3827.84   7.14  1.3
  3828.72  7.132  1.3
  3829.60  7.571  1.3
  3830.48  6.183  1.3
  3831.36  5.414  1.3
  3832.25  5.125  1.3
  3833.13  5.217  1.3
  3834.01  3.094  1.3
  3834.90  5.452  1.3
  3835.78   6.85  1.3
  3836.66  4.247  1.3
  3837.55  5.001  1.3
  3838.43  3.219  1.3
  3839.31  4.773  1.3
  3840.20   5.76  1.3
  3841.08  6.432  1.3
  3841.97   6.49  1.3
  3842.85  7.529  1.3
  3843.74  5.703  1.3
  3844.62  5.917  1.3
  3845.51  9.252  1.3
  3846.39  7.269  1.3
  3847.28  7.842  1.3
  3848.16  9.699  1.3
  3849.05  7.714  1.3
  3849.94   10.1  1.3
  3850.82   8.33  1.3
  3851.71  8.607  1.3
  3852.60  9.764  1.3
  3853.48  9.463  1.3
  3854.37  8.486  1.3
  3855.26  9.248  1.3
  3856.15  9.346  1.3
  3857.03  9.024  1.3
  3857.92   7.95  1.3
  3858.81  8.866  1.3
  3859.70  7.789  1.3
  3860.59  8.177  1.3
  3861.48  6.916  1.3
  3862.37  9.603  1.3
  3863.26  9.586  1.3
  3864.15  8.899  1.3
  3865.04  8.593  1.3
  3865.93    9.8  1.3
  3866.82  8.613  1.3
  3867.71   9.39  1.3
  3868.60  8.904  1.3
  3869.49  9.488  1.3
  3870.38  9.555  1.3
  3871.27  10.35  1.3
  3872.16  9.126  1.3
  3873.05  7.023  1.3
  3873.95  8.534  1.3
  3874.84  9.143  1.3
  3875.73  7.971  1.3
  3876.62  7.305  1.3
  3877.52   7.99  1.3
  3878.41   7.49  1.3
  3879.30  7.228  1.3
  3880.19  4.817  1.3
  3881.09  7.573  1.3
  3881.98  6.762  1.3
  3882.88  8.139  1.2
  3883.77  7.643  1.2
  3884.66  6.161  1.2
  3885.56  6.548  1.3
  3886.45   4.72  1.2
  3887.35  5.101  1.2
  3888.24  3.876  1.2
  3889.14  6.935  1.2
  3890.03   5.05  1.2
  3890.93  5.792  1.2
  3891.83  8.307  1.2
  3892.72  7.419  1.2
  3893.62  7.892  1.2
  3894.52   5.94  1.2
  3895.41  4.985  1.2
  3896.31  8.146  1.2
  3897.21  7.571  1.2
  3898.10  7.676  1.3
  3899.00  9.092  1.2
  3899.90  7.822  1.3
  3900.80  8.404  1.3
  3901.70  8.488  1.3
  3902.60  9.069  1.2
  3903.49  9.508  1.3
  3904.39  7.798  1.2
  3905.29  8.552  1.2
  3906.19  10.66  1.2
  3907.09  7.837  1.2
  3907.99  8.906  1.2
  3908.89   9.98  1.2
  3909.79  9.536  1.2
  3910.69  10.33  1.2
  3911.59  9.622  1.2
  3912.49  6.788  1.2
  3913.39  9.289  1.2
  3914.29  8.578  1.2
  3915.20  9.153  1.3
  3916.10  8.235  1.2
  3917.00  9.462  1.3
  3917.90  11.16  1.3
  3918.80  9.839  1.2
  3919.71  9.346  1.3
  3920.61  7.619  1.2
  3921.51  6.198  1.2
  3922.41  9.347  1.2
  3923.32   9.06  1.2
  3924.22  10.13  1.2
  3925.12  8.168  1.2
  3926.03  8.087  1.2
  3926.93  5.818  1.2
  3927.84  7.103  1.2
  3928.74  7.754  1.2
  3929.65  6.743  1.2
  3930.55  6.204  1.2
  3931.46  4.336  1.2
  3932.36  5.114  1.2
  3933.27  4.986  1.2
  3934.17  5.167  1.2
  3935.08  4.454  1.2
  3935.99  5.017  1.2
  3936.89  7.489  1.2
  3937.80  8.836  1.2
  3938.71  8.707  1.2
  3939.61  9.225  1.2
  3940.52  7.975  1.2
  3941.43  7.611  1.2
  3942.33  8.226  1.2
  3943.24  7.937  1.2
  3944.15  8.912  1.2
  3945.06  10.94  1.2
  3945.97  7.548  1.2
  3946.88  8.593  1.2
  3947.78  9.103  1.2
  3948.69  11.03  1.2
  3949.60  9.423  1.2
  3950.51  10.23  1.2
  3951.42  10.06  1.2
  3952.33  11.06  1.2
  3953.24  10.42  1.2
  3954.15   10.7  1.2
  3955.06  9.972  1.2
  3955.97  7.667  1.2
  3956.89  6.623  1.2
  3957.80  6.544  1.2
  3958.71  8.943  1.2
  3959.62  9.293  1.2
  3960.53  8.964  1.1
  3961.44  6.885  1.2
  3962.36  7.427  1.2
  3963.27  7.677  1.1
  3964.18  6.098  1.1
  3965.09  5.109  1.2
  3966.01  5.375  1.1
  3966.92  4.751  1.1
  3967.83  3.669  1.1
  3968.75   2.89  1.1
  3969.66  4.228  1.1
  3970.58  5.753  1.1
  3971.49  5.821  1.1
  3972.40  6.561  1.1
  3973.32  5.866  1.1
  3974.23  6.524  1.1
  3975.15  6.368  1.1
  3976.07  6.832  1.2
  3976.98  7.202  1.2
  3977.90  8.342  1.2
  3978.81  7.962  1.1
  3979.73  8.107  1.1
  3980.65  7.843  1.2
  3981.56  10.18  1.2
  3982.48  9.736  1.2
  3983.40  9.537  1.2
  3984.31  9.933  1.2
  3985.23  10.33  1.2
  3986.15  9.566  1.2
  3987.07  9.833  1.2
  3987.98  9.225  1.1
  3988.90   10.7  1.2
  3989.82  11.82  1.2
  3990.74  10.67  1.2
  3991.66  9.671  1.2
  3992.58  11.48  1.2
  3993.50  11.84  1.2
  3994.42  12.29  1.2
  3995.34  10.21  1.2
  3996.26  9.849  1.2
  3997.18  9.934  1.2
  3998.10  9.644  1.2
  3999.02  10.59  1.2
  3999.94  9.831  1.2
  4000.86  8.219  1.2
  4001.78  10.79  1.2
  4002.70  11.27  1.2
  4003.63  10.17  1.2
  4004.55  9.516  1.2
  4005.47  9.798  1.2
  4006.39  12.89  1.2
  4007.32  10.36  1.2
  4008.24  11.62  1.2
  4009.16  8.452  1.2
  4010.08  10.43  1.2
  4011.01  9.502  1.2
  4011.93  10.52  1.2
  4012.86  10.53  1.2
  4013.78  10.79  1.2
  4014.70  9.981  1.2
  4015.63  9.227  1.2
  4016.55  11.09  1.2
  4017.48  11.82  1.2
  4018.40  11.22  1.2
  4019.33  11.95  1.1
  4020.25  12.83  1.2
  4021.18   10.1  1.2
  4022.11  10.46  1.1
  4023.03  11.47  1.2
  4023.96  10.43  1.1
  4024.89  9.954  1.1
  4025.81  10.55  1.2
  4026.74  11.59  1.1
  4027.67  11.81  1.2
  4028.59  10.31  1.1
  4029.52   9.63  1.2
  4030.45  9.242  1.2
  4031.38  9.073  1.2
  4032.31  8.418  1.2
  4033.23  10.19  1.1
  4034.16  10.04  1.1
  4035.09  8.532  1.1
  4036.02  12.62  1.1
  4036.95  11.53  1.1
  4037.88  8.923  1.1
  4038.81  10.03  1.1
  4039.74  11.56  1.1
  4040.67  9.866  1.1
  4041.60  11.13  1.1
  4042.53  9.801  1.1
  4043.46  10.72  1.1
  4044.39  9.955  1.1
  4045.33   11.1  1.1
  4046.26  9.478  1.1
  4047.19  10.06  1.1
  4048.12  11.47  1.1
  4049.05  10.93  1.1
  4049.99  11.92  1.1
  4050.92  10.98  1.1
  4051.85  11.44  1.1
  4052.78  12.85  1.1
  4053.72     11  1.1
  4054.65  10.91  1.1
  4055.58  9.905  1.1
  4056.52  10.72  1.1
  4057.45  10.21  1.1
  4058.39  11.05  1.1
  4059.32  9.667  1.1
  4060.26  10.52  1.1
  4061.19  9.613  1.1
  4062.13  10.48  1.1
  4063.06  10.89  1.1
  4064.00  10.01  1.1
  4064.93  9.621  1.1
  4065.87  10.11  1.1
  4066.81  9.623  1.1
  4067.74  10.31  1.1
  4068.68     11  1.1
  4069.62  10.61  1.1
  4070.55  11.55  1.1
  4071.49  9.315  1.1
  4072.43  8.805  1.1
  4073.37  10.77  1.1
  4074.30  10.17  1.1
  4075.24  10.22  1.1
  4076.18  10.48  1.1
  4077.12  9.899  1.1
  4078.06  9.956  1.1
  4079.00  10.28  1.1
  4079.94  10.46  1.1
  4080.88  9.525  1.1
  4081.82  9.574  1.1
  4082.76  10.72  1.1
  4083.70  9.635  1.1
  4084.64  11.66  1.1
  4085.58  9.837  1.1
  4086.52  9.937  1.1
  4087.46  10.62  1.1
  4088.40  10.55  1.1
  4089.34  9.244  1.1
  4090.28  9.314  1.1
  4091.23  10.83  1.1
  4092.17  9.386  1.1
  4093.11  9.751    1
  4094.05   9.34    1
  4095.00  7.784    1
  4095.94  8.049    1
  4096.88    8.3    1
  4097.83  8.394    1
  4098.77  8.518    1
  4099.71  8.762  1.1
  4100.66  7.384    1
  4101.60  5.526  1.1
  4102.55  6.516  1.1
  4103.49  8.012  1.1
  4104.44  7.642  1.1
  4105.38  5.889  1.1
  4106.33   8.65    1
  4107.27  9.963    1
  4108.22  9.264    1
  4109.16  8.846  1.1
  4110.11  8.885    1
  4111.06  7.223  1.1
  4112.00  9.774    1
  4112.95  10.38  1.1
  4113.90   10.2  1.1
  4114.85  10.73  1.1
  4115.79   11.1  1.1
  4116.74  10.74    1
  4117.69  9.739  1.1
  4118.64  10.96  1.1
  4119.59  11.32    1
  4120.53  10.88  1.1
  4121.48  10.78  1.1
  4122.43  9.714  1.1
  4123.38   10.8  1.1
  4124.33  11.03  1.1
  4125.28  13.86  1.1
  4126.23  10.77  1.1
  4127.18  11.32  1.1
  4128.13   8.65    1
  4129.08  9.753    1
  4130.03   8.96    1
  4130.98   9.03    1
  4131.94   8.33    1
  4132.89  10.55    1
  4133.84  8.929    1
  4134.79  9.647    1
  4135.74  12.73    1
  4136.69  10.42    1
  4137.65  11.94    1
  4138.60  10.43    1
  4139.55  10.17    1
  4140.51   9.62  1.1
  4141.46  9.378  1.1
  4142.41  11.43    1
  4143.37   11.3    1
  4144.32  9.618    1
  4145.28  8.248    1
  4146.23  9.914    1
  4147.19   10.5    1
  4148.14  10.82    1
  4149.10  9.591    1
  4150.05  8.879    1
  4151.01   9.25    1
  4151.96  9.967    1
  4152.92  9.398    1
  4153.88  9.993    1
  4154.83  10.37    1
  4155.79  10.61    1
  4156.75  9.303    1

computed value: 1.37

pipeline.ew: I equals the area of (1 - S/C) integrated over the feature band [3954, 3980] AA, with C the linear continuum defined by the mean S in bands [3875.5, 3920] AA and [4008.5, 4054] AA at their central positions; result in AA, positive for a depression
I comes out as 6.9 AA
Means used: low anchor 7.85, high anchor 10.6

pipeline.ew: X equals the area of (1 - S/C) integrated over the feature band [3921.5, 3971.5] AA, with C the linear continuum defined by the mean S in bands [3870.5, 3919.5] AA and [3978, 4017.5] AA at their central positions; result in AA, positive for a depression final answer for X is 8.1 AA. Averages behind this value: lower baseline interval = 7.93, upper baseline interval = 10.1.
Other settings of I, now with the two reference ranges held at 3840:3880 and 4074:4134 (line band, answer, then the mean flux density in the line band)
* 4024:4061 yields -4.9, 10.5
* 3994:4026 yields -4.9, 10.5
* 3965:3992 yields 3.8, 7.71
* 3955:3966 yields 1.8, 7.42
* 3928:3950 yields 3.0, 7.55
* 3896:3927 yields -0.5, 8.76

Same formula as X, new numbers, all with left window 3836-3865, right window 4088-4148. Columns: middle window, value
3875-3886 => 1.04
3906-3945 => 1.03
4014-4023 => -2.09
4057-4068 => -1.13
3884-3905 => 2.53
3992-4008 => -3.16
